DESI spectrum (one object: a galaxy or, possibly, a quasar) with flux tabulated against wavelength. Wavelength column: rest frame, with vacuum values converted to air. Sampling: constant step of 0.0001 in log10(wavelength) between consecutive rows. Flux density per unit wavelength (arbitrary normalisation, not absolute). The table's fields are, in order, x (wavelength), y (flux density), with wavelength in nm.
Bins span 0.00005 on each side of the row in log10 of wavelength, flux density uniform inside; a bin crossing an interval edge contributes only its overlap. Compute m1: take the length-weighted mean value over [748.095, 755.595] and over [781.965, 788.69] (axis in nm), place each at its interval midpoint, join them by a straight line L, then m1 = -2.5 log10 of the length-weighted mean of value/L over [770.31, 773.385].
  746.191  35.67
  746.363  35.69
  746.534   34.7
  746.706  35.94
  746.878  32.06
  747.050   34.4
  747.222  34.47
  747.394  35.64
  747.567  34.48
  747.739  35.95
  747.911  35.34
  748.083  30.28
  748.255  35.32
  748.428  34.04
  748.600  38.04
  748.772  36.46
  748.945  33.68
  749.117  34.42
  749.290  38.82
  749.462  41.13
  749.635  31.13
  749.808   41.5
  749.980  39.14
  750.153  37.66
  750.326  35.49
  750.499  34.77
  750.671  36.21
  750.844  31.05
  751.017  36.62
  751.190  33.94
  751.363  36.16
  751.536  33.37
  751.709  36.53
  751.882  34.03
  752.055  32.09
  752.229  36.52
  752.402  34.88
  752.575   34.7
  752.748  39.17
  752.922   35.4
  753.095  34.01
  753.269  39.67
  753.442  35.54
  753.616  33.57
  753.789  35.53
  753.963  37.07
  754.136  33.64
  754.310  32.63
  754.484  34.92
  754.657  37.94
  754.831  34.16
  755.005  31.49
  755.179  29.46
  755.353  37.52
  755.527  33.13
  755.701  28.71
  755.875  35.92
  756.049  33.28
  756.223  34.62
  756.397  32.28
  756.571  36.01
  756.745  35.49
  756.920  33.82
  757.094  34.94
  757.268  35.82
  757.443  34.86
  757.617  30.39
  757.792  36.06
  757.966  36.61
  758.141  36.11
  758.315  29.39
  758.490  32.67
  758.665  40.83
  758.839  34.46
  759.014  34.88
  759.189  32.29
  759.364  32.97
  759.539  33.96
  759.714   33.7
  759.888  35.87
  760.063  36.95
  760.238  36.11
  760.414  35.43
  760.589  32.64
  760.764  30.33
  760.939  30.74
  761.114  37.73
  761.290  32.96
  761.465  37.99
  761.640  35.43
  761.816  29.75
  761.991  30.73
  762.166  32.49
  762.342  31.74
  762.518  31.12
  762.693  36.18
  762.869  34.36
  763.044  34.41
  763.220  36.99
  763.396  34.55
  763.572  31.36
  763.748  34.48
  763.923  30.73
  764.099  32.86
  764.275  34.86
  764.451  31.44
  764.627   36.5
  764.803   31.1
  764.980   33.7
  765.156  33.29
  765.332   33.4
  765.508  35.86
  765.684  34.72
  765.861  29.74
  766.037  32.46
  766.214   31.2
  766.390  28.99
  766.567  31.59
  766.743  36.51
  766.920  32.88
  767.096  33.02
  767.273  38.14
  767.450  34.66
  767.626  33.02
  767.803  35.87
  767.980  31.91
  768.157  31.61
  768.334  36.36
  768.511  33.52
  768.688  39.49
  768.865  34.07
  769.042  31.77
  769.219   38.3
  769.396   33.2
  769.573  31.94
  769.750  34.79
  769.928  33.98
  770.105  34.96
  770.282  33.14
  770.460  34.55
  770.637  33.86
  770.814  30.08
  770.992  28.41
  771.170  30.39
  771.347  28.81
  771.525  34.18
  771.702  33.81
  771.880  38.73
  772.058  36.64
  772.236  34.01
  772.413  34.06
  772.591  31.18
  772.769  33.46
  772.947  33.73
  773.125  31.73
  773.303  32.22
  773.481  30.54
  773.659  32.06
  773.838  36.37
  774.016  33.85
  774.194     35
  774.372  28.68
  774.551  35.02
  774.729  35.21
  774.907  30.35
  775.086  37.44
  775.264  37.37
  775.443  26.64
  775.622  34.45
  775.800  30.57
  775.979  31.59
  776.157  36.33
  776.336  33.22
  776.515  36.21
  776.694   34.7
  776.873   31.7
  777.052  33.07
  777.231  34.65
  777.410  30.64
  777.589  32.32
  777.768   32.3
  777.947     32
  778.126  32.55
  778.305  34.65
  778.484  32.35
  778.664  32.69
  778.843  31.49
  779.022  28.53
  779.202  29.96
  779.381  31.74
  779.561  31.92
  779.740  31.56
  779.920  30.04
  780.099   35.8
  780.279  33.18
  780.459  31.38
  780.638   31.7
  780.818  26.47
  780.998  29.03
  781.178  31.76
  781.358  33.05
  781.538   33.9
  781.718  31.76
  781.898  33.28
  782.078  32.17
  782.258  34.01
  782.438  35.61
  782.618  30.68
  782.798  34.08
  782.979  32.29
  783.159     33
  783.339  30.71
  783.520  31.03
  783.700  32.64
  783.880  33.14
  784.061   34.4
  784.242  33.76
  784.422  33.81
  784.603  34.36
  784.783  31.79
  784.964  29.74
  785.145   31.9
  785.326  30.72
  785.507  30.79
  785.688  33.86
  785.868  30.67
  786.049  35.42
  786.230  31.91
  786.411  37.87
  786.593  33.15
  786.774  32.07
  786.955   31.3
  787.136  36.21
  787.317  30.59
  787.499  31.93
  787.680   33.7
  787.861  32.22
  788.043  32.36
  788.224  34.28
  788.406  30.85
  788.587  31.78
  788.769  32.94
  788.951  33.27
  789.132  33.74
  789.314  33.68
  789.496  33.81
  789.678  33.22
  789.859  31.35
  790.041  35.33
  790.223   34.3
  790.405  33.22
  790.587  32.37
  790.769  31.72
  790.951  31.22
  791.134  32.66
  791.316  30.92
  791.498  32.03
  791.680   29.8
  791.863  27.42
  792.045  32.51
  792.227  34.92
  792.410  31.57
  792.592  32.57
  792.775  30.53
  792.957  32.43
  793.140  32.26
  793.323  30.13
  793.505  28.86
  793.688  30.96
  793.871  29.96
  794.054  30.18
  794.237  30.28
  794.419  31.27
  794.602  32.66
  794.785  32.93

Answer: 0.028 mag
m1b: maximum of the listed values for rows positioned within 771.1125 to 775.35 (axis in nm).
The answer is 38.73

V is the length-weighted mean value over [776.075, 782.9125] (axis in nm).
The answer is 32.4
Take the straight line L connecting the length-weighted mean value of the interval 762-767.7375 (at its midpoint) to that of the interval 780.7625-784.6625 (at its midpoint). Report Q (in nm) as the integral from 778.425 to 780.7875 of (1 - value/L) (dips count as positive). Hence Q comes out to 0.08 nm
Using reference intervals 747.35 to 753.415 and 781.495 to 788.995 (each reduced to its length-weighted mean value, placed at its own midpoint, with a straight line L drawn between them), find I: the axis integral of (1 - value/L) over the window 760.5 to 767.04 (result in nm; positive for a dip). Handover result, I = 0.256 nm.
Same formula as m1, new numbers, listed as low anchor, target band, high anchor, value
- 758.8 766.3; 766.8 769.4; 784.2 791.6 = -0.04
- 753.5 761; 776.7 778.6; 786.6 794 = 0.01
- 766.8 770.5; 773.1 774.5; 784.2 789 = 0.04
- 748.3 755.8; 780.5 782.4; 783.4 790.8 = 0.05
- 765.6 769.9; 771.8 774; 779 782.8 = -0.02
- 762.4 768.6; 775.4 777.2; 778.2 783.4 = -0.02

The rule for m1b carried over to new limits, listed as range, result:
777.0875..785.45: 35.8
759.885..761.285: 37.73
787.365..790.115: 35.33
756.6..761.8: 40.83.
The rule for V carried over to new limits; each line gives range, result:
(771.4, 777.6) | 33.5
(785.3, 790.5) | 33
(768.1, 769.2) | 34.8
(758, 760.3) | 34.7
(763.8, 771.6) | 33.3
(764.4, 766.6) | 32.6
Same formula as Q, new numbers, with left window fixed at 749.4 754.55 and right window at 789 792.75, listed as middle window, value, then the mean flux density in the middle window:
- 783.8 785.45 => 0.02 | 32.6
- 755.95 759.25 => 0.06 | 34.5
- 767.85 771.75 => 0.09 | 33.3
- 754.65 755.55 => 0.04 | 33.6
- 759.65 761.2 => 0.02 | 34.4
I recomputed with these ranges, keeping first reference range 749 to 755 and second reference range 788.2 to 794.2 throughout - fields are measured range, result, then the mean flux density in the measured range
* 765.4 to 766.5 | 0.069 nm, 32.2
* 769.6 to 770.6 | -0.005 nm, 34.1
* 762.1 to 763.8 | 0.041 nm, 33.8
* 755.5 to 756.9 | 0.060 nm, 33.7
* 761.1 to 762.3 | 0.040 nm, 33.5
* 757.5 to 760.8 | 0.056 nm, 34.4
